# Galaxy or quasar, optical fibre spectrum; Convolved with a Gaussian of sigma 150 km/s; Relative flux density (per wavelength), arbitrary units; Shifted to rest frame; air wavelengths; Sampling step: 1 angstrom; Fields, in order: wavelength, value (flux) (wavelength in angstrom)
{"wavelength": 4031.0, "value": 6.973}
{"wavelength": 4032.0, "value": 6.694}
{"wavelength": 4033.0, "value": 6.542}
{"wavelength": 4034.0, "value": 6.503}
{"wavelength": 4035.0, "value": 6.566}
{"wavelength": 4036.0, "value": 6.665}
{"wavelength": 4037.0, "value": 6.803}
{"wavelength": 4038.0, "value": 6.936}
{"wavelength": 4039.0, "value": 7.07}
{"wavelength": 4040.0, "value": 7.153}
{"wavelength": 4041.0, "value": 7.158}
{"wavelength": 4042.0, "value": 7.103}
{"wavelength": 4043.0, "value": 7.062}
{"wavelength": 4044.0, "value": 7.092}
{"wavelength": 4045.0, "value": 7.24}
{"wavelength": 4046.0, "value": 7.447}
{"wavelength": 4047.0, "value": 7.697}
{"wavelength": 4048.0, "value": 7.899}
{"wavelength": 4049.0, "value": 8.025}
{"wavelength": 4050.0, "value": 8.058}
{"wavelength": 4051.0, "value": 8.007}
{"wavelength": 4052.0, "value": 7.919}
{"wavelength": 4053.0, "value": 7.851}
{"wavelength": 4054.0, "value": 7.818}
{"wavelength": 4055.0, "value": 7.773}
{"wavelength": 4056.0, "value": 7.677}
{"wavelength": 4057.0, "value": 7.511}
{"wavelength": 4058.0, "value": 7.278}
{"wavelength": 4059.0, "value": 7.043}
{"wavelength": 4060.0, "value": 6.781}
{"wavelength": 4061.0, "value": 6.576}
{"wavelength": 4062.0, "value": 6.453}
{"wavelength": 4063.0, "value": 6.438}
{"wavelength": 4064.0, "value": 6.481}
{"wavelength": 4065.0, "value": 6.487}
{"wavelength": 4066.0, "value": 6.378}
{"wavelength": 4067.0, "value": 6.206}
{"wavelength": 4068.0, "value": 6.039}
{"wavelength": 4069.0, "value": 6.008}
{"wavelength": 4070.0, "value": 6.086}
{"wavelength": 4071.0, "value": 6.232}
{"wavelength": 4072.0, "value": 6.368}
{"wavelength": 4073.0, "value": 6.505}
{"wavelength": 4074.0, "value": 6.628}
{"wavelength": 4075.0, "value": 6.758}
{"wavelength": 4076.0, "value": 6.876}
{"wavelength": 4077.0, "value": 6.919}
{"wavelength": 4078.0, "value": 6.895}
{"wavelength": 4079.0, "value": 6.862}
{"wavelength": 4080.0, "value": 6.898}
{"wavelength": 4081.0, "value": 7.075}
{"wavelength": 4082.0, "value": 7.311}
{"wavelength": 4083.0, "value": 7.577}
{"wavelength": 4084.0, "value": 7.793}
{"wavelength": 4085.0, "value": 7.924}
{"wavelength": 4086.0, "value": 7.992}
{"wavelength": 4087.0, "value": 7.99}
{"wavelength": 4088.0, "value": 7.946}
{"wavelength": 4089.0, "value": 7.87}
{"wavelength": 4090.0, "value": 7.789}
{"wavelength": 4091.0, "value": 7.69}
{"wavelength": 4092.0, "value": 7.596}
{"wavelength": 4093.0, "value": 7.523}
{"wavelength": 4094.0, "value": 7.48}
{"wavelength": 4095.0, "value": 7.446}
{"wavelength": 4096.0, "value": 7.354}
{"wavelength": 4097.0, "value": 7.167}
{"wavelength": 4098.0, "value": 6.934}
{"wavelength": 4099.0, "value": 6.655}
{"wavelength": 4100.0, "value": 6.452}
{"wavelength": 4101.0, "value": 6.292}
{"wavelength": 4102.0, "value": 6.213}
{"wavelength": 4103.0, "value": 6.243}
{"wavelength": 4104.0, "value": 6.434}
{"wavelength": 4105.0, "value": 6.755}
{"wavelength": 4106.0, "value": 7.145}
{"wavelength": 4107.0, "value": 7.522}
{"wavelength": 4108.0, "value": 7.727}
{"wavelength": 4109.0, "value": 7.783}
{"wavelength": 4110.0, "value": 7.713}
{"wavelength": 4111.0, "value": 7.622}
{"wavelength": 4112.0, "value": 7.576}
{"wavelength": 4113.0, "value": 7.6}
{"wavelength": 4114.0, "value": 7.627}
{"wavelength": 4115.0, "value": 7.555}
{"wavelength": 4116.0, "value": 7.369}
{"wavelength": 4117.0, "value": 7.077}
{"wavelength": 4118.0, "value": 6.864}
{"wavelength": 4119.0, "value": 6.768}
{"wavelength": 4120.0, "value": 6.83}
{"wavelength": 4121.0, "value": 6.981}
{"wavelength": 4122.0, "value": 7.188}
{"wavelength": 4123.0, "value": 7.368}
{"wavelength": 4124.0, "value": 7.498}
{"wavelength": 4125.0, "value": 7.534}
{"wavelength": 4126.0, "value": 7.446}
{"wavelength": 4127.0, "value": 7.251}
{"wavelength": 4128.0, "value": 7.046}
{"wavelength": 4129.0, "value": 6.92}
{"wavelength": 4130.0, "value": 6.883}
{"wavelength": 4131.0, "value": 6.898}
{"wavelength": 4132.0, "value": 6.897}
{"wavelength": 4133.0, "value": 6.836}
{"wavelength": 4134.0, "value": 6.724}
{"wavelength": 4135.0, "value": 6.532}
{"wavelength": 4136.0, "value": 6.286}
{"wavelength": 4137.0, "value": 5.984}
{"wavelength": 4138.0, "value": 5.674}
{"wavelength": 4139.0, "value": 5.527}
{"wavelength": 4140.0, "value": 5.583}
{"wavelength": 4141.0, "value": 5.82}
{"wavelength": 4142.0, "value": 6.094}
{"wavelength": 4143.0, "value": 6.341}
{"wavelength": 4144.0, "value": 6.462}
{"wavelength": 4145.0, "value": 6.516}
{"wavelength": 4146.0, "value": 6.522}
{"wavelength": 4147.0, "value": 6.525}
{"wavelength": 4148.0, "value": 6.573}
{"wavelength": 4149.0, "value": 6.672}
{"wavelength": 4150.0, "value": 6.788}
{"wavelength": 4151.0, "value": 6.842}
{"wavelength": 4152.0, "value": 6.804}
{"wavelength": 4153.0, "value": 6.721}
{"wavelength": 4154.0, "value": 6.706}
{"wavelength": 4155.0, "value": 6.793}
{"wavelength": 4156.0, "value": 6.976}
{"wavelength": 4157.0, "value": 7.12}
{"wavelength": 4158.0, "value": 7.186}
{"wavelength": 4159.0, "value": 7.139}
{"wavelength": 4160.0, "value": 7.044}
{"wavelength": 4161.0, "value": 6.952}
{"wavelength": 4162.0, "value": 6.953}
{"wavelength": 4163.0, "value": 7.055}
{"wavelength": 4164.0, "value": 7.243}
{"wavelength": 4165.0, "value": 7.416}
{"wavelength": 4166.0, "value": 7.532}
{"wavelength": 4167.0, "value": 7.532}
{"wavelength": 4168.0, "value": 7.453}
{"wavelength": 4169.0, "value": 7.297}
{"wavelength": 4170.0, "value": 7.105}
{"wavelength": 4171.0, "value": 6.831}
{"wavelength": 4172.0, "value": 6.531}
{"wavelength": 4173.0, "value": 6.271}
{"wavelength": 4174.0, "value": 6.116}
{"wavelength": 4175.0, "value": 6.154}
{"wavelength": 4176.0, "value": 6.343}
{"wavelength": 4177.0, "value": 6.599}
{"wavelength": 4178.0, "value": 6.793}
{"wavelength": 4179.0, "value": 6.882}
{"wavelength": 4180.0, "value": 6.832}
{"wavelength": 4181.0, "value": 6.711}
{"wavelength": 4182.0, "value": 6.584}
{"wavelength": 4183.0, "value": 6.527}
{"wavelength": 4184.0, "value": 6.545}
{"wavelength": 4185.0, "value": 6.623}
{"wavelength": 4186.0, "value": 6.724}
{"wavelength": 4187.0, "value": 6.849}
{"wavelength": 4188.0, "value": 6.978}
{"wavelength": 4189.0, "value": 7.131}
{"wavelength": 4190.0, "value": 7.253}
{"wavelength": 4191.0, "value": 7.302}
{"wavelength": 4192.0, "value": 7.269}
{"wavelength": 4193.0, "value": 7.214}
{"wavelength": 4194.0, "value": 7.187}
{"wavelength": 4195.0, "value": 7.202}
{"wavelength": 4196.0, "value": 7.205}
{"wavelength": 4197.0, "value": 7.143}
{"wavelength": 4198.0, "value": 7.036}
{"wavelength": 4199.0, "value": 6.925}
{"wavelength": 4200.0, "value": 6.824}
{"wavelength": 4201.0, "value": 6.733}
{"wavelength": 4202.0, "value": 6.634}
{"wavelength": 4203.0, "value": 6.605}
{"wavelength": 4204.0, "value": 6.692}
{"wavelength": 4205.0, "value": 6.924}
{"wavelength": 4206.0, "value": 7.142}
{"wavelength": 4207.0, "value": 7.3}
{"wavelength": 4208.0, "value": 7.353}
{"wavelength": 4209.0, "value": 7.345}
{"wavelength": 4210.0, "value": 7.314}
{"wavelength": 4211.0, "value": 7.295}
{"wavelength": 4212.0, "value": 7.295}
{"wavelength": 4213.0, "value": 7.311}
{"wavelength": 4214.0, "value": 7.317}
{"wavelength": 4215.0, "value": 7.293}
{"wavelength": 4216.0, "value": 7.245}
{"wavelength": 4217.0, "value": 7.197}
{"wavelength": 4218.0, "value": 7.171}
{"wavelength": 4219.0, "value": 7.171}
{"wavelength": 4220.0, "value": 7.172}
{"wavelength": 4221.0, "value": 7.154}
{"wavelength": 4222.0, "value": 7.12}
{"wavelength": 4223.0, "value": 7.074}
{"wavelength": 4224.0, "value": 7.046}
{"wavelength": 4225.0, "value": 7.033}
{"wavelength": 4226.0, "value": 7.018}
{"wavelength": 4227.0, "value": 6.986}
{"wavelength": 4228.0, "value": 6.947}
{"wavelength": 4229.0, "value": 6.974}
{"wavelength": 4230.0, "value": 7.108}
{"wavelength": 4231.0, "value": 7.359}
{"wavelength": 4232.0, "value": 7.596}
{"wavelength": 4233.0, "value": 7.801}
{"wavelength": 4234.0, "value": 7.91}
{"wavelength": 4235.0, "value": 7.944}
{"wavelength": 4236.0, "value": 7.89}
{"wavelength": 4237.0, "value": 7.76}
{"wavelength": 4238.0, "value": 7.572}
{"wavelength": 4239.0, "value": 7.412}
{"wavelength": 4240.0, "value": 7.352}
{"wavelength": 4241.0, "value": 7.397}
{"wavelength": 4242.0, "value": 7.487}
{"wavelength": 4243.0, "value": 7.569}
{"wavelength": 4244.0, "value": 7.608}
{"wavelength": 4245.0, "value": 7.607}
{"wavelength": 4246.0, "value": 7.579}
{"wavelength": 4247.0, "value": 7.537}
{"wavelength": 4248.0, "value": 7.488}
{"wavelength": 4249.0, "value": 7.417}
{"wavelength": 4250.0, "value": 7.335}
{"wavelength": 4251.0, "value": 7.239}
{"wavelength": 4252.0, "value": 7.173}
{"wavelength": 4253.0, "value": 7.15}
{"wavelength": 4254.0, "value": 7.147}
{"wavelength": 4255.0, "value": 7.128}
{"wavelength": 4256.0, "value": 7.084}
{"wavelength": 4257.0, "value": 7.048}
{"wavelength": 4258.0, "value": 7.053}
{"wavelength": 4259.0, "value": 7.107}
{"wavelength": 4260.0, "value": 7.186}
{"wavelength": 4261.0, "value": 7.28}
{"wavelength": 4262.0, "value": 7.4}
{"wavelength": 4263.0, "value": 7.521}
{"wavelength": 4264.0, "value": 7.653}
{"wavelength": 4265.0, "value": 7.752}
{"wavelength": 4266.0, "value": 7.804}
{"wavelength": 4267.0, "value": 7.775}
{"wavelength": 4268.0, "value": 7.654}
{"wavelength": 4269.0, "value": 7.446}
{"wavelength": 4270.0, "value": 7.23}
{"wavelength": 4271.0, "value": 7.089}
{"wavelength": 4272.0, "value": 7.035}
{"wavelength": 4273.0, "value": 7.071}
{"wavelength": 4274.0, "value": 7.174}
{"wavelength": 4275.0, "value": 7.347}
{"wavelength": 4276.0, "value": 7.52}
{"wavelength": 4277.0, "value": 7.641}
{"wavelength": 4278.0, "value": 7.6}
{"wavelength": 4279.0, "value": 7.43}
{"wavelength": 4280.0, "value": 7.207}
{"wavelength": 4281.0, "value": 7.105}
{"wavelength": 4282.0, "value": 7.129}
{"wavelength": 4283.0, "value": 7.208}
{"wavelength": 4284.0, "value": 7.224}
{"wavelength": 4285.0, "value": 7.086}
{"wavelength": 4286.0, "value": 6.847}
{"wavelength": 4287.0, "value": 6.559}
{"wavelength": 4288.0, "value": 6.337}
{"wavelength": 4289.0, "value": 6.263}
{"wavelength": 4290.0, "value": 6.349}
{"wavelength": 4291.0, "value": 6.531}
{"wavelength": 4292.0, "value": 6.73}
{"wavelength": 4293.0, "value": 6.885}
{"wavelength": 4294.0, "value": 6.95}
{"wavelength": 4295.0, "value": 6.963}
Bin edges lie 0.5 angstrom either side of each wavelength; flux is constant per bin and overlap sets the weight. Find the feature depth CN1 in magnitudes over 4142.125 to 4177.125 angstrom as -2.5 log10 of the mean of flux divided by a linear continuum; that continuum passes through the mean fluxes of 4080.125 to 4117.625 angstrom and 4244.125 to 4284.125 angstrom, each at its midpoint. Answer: 0.08 mag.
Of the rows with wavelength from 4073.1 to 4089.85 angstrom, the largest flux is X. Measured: 7.992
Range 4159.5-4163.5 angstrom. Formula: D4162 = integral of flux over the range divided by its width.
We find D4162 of 7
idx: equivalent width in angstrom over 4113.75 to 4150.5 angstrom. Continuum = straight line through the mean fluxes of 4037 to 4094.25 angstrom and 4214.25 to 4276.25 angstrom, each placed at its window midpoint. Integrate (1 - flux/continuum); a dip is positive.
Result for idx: 2.54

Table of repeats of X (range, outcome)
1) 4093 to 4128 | 7.783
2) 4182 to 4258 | 7.944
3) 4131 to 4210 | 7.532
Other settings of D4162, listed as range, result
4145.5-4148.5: 6.54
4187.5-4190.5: 7.12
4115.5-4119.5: 7.02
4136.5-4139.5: 5.73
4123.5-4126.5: 7.49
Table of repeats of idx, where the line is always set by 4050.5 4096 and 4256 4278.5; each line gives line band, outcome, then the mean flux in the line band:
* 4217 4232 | 0.4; 7.12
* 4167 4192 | 1.6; 6.79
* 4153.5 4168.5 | 0.2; 7.14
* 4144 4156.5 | 0.9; 6.69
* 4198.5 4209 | 0.5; 6.93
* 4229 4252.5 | -0.6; 7.52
